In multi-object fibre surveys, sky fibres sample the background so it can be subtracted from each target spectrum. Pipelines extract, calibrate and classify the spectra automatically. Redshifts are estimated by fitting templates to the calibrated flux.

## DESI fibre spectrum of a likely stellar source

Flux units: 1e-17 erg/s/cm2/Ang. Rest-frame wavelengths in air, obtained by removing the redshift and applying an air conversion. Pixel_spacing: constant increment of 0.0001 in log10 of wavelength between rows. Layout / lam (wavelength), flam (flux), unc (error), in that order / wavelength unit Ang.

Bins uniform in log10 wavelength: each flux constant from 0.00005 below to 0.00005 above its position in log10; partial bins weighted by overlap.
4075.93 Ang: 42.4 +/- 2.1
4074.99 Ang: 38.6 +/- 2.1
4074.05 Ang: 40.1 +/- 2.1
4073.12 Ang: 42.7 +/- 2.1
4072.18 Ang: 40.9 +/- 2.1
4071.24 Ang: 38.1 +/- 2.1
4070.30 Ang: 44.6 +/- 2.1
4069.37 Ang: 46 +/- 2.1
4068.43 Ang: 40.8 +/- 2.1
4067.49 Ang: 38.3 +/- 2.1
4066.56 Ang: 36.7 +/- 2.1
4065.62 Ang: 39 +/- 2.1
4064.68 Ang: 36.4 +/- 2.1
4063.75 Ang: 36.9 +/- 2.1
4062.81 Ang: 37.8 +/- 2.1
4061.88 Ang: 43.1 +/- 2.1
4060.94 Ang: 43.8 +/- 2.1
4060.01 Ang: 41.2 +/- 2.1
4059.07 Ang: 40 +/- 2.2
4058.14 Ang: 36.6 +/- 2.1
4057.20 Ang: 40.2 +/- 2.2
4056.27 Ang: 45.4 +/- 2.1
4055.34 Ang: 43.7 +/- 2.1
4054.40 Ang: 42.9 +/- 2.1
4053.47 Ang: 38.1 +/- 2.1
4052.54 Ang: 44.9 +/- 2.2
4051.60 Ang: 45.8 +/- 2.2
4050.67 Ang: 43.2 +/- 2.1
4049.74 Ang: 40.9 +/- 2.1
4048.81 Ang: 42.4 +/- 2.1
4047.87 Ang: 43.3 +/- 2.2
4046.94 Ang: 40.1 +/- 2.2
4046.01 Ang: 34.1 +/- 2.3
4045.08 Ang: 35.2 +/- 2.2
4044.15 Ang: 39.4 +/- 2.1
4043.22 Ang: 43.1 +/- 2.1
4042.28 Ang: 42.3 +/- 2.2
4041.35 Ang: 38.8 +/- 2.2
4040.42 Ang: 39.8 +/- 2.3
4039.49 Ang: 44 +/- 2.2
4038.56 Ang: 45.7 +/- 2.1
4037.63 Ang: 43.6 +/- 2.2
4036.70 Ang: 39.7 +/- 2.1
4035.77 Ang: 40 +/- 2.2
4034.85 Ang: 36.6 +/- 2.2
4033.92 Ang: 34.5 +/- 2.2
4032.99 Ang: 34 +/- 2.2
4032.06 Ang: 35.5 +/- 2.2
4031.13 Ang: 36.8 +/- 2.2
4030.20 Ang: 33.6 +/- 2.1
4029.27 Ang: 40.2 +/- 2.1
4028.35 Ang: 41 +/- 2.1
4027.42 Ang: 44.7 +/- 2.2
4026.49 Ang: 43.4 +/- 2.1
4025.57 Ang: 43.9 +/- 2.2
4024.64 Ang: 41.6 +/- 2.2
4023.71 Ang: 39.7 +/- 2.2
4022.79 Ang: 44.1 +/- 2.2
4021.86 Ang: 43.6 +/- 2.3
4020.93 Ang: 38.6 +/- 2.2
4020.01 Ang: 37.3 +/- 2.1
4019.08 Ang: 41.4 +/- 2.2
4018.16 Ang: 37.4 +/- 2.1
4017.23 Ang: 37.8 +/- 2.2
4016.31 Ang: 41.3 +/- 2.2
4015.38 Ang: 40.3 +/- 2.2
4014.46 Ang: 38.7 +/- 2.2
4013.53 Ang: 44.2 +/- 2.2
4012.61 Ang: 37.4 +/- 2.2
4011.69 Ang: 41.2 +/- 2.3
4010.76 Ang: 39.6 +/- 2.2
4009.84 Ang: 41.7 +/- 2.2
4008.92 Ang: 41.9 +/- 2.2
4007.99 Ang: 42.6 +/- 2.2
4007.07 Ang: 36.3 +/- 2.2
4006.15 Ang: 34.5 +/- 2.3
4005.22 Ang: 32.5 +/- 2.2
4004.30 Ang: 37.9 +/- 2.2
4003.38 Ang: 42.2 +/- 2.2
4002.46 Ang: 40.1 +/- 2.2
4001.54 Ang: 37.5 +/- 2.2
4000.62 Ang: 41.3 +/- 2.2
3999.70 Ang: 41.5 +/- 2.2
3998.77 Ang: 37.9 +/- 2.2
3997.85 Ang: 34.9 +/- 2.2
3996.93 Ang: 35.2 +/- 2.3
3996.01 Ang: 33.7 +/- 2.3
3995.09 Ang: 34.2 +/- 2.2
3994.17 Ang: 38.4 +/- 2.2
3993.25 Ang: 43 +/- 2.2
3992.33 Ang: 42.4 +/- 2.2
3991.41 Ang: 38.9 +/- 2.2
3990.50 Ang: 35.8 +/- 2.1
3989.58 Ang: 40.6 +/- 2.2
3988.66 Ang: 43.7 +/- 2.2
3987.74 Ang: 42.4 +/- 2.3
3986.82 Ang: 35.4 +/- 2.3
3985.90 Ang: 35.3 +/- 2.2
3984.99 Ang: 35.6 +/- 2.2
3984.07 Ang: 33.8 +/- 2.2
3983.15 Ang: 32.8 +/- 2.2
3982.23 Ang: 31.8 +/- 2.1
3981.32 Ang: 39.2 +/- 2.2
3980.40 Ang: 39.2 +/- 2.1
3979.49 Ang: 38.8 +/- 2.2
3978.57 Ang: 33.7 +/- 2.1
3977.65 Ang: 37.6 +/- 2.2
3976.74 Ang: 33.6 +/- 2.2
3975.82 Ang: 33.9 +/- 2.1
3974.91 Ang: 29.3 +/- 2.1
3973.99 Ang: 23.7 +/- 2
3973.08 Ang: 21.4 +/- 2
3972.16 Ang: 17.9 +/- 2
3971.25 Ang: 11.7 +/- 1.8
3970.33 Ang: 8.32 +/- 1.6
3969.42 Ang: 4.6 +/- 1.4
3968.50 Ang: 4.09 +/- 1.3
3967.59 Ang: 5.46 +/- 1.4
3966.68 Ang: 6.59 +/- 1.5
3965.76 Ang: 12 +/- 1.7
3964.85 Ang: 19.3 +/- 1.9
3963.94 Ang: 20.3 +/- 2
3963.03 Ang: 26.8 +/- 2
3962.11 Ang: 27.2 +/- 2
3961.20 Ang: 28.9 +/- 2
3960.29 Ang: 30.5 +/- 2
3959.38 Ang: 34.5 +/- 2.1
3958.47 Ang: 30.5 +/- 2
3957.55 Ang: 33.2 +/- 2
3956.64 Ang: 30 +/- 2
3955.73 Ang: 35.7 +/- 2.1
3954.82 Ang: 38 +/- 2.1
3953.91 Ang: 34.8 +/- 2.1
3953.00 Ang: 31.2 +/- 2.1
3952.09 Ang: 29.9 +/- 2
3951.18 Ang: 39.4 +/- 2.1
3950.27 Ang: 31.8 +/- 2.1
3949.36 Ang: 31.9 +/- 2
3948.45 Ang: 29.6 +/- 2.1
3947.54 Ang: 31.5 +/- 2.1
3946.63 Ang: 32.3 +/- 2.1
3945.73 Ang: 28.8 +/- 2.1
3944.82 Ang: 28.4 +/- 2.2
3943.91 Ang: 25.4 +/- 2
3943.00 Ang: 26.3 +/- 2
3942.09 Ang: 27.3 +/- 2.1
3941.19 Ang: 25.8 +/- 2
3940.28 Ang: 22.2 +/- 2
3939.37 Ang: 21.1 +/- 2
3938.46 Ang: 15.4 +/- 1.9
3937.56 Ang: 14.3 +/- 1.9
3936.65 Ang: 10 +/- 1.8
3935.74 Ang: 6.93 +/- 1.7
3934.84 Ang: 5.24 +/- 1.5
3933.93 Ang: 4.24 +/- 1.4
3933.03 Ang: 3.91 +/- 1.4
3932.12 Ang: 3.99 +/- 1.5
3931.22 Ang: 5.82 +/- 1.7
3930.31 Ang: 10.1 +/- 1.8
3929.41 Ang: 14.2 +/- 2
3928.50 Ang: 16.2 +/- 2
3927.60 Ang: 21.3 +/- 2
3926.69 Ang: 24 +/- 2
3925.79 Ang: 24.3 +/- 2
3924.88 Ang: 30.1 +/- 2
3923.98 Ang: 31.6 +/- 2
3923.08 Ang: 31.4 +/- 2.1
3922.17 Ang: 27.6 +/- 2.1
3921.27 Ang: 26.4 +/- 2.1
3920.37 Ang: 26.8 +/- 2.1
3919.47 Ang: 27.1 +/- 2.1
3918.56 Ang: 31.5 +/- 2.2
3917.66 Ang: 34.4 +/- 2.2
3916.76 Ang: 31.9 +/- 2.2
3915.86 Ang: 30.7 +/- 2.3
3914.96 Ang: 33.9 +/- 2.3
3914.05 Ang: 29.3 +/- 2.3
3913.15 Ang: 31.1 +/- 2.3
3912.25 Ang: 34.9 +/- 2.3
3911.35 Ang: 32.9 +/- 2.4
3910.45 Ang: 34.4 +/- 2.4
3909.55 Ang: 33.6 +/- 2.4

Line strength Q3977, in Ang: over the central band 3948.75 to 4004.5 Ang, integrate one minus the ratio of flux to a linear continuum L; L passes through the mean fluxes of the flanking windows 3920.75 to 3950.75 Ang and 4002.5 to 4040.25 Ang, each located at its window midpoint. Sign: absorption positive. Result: -2.2 Ang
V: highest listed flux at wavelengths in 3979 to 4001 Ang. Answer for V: 43.7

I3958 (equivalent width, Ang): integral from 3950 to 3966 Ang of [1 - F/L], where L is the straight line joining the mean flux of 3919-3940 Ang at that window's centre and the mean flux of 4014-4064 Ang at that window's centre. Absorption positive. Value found -4.5 Ang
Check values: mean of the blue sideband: 17.5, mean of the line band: 29.9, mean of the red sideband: 40.4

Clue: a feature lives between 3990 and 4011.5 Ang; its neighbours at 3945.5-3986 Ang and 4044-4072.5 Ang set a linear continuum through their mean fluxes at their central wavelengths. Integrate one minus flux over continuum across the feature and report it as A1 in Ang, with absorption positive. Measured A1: -3.9 Ang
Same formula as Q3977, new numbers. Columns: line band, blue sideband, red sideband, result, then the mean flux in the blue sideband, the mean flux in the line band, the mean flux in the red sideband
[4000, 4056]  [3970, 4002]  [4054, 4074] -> -3.66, 34.2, 40.2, 40.7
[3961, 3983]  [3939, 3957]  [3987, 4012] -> 7.20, 30.1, 23.2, 38.9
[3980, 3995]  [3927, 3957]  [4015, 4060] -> -3.40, 22.2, 37.9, 40.4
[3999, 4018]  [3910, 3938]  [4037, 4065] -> -2.56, 22.3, 39.5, 41.1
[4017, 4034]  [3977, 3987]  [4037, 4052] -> 0.02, 35.7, 39.5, 41.3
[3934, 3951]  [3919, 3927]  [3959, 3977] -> 0.78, 27.8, 22.9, 19.8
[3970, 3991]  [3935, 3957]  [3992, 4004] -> 1.63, 26.7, 32.2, 38.6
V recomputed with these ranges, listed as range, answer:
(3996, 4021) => 44.2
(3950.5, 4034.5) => 44.7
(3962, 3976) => 33.9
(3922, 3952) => 39.4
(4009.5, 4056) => 45.8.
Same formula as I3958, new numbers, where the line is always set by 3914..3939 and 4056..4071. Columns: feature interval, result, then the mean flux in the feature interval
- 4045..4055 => -0.8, 41.2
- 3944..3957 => -4.6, 32.2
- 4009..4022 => -2.6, 40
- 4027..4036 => -0.5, 37.6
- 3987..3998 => -3.2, 38.6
